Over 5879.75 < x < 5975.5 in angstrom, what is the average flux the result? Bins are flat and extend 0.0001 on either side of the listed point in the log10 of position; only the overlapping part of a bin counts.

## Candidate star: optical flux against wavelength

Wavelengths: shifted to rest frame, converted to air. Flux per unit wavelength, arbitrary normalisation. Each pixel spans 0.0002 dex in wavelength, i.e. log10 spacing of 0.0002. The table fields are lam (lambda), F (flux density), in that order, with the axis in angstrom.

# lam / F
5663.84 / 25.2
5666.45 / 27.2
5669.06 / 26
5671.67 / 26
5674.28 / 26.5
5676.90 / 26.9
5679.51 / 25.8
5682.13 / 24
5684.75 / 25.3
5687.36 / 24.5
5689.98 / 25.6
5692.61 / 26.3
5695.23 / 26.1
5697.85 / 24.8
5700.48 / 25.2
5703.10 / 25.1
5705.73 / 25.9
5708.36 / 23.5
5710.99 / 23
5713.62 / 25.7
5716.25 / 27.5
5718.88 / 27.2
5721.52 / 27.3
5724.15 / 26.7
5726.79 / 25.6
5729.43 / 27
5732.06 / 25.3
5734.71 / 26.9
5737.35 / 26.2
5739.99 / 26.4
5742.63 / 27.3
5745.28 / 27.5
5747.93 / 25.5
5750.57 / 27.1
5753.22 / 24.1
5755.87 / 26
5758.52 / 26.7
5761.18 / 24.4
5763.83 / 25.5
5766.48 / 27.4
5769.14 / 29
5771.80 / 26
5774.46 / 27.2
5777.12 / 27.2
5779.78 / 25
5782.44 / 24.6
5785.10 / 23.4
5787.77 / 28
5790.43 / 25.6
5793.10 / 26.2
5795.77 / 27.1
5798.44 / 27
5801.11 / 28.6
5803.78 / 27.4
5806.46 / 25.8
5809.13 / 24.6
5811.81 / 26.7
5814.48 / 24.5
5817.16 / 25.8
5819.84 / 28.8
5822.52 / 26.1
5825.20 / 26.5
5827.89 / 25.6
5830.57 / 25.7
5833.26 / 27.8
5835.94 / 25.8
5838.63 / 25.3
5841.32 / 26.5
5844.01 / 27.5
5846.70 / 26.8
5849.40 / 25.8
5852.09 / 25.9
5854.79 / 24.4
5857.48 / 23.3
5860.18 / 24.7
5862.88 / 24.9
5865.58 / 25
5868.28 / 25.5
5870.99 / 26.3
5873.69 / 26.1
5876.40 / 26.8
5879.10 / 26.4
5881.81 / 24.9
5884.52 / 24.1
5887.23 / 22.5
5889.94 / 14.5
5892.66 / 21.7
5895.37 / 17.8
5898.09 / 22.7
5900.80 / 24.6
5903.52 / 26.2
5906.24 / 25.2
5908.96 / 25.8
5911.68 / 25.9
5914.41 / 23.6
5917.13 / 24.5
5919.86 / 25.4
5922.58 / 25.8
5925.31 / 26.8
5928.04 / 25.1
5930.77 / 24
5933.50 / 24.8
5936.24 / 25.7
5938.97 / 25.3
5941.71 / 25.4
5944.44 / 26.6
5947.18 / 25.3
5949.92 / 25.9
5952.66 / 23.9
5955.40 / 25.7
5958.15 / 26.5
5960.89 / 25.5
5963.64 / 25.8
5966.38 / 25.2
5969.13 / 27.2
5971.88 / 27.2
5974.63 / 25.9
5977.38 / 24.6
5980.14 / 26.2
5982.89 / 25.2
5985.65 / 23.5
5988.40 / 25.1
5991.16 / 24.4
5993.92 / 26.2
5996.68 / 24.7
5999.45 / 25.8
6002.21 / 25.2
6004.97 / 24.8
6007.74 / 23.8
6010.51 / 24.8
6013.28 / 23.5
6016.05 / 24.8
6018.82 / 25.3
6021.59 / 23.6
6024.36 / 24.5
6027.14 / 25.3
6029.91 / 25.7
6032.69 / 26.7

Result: 24.7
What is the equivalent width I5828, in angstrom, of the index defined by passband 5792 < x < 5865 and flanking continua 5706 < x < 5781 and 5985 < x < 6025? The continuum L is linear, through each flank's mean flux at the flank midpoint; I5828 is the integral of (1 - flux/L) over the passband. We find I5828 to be -1.1 angstrom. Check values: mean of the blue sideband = 26.2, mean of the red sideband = 24.7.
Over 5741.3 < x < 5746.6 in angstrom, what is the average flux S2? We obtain 27.4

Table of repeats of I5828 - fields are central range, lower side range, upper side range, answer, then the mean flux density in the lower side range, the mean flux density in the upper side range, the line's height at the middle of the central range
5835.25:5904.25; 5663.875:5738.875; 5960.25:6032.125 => 2.8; 25.8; 25.2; 25.4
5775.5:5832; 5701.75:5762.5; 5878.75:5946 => -2.1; 26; 24.2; 25.3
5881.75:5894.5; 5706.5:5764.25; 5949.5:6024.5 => 2.2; 26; 25.2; 25.5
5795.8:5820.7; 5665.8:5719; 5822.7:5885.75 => -0.9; 25.6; 25.7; 25.7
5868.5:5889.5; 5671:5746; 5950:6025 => 0.5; 25.9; 25.2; 25.4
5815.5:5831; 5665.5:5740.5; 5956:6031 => -0.5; 25.8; 25.2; 25.6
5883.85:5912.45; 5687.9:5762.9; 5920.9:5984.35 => 3.3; 25.9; 25.6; 25.7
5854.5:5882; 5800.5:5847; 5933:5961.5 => 0.8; 26.4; 25.5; 26.1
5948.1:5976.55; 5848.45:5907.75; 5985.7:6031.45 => -1.5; 24.1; 24.8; 24.5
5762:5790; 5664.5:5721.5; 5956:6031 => -0.8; 25.7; 25.2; 25.5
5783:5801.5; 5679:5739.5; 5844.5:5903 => -1.1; 25.7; 24.1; 24.9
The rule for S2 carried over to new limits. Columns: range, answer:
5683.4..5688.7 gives 24.9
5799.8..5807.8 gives 27.3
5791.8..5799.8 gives 26.8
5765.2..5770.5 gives 28.2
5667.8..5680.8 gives 26.2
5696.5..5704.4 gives 25.1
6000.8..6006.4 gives 25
